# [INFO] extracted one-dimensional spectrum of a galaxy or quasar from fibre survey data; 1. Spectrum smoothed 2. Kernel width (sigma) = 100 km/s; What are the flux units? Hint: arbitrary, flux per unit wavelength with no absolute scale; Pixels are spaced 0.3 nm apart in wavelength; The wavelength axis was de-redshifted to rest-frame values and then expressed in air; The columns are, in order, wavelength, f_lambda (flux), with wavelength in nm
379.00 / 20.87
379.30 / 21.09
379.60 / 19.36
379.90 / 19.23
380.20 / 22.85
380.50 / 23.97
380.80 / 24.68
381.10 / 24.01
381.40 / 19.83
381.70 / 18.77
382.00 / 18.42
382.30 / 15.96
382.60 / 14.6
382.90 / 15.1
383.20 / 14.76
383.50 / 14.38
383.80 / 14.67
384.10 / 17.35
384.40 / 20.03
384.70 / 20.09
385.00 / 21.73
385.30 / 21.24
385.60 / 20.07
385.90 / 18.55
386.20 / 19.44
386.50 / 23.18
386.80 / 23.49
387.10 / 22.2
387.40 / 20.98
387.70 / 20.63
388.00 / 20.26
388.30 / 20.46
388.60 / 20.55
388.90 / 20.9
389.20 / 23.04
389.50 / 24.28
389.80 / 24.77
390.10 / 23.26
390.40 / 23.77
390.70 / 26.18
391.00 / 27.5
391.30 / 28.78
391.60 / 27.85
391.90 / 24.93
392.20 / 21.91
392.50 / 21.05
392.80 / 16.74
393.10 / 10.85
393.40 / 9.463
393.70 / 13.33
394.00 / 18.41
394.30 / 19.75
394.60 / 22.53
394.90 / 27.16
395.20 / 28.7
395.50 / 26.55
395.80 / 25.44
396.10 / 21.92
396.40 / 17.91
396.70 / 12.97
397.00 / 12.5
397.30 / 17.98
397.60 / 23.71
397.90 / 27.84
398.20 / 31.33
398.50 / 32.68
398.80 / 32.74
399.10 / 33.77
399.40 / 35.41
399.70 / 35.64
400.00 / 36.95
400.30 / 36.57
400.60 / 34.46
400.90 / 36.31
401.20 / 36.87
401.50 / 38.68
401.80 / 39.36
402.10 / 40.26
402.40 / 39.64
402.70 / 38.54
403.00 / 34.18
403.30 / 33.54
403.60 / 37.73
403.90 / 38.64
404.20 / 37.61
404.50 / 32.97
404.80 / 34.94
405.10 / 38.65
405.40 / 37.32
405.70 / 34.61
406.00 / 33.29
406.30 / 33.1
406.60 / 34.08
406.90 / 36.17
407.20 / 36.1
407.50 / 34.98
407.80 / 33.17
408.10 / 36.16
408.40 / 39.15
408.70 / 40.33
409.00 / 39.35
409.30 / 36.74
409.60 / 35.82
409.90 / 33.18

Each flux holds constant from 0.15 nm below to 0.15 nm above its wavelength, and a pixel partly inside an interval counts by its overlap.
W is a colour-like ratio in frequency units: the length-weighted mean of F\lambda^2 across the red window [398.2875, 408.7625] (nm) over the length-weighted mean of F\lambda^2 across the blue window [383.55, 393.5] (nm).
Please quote 1.8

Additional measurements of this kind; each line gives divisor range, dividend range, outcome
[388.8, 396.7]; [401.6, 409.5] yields 1.77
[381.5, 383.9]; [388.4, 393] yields 1.54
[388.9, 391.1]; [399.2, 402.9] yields 1.62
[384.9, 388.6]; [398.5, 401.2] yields 1.79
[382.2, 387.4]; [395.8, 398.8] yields 1.30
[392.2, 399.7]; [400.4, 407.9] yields 1.65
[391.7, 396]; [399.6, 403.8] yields 1.87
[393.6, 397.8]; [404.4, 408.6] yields 1.80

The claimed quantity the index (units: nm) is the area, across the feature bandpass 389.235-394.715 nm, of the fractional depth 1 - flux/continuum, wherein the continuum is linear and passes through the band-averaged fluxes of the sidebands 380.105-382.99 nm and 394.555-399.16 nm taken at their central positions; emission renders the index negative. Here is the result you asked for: 0.374 nm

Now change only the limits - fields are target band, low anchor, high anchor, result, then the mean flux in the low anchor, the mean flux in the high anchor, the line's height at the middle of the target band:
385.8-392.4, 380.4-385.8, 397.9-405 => 0.366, 18.8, 35.9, 24.4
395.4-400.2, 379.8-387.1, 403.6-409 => 0.546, 19.5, 36.1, 29.9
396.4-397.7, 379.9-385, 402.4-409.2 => 0.572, 18.8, 36.2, 29.7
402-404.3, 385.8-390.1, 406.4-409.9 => -0.333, 21.7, 36.4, 32.7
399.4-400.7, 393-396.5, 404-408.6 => -0.409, 20.3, 35.6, 27.3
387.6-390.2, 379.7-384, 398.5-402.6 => 0.348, 18.7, 36.5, 25.4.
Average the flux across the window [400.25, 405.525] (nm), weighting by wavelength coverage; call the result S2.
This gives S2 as 37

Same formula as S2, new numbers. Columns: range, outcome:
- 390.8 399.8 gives 23.5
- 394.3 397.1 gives 21.8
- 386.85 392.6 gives 23.4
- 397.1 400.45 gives 31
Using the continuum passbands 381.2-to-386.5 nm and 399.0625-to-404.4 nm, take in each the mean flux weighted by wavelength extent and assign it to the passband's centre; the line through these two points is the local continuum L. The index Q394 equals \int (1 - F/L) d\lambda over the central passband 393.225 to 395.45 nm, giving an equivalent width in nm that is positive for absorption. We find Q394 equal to 0.70 nm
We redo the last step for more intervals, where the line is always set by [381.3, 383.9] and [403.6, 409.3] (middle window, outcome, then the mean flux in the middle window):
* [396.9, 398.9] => 0.24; 25.7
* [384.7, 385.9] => -0.14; 20.6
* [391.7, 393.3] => 0.35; 19.1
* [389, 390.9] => -0.15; 24.2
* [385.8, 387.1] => -0.13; 21.4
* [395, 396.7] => 0.25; 23.2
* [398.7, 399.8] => -0.15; 34.4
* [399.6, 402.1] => -0.44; 37.1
